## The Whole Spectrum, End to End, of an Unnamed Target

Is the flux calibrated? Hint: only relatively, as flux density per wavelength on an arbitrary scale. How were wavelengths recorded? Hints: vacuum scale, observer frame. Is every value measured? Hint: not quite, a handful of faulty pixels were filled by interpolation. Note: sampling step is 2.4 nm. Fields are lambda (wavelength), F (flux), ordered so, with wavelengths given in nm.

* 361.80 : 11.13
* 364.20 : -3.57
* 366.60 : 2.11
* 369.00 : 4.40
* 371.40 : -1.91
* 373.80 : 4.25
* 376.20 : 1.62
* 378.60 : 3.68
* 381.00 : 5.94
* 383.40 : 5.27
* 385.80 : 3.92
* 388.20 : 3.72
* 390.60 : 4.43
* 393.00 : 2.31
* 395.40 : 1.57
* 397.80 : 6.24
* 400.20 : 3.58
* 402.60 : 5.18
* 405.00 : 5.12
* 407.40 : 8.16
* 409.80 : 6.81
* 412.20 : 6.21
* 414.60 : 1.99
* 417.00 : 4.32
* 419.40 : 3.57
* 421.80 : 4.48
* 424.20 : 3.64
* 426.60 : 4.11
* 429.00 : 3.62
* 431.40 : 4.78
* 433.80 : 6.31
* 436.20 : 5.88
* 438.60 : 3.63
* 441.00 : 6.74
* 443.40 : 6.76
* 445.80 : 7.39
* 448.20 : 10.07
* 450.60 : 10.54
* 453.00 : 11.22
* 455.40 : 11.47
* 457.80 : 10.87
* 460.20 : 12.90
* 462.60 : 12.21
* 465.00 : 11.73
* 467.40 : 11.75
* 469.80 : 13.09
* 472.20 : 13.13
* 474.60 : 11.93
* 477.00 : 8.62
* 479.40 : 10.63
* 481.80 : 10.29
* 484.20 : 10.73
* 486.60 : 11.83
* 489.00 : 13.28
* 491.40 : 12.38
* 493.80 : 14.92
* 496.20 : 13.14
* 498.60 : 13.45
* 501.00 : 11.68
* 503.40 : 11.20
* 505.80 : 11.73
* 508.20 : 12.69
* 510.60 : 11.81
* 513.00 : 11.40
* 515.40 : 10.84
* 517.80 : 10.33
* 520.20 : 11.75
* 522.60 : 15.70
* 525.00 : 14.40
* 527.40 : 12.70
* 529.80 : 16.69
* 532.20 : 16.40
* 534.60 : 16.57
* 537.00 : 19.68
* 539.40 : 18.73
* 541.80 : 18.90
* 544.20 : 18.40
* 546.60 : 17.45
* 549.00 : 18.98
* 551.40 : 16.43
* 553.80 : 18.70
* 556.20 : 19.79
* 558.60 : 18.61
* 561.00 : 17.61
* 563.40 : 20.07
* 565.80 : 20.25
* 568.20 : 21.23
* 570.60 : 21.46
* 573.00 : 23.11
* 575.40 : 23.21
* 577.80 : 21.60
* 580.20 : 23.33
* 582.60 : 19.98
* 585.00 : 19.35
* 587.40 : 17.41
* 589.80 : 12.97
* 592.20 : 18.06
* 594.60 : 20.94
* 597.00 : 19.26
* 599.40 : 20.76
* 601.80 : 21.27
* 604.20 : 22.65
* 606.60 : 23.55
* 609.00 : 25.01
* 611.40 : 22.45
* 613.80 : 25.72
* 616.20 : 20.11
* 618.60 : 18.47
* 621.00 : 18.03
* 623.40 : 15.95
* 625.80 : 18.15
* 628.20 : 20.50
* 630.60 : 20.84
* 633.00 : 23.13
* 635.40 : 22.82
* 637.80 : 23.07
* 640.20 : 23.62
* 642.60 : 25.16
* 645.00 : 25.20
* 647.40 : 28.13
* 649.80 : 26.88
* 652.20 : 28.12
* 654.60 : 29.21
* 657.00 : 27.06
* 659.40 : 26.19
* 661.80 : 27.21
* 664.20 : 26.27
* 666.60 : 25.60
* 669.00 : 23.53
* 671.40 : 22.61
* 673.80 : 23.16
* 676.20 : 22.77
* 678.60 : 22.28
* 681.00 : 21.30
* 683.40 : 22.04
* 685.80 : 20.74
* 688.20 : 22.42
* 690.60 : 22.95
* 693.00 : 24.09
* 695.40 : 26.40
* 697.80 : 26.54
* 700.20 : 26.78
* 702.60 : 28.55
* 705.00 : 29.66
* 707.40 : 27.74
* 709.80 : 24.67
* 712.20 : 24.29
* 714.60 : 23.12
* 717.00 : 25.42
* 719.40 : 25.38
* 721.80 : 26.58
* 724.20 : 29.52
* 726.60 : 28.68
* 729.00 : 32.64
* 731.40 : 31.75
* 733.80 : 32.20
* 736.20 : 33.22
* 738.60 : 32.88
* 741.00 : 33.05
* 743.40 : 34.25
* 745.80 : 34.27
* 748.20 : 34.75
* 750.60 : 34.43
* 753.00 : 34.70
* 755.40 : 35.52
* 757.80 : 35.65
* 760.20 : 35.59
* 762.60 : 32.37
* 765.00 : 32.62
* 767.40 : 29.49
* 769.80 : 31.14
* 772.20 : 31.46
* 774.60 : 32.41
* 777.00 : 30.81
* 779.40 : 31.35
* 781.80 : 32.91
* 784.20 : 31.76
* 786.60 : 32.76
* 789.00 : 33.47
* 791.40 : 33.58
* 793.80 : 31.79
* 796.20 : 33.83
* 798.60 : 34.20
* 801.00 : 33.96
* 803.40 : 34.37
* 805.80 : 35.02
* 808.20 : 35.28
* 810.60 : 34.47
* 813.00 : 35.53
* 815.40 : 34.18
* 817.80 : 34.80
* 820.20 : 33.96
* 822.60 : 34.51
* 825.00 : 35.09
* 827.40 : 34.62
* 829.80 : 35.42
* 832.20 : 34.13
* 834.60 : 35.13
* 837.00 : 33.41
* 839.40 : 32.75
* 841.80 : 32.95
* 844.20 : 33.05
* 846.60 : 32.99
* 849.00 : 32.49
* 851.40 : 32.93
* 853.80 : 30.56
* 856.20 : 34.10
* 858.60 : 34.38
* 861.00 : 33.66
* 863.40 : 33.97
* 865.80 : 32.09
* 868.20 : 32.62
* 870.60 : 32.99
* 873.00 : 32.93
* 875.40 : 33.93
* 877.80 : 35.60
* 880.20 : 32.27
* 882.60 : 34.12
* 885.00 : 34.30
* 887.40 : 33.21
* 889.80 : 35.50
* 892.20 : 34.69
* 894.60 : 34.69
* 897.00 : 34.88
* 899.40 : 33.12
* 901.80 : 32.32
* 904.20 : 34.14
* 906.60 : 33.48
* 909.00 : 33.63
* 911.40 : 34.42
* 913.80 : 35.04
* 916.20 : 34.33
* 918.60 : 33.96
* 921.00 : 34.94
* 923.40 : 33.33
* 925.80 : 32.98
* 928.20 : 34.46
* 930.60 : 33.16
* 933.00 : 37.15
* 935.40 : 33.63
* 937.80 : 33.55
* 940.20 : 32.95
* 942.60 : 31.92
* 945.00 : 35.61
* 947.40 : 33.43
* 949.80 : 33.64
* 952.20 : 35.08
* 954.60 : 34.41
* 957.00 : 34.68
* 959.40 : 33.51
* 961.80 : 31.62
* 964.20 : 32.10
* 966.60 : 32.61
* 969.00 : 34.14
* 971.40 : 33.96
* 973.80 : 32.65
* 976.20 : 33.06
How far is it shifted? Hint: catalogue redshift 0.00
